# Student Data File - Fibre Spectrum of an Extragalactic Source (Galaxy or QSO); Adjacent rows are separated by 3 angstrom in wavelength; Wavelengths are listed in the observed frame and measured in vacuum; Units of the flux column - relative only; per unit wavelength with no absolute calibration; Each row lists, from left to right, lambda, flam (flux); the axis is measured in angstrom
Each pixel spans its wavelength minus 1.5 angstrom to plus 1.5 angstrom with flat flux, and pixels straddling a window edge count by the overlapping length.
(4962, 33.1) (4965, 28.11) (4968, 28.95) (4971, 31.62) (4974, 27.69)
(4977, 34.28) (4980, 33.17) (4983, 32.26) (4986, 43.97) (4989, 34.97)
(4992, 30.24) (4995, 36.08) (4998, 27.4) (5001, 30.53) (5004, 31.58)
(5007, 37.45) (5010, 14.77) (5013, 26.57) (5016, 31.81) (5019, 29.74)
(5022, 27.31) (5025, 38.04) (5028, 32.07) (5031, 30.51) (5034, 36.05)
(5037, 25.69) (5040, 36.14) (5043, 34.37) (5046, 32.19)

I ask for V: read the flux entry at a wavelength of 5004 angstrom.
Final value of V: 31.58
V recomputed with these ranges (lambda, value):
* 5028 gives 32.07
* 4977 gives 34.28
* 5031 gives 30.51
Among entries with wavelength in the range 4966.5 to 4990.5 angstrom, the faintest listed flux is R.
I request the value 27.69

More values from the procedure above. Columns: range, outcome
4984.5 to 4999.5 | 27.4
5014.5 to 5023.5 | 27.31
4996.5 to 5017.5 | 14.77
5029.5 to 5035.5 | 30.51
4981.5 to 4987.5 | 32.26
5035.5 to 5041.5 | 25.69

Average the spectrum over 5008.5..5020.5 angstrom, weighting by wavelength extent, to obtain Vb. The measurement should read 25.7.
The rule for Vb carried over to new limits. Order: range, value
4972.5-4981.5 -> 31.7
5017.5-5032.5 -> 31.5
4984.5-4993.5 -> 36.4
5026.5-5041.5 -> 32.1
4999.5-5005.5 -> 31.1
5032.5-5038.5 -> 30.9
